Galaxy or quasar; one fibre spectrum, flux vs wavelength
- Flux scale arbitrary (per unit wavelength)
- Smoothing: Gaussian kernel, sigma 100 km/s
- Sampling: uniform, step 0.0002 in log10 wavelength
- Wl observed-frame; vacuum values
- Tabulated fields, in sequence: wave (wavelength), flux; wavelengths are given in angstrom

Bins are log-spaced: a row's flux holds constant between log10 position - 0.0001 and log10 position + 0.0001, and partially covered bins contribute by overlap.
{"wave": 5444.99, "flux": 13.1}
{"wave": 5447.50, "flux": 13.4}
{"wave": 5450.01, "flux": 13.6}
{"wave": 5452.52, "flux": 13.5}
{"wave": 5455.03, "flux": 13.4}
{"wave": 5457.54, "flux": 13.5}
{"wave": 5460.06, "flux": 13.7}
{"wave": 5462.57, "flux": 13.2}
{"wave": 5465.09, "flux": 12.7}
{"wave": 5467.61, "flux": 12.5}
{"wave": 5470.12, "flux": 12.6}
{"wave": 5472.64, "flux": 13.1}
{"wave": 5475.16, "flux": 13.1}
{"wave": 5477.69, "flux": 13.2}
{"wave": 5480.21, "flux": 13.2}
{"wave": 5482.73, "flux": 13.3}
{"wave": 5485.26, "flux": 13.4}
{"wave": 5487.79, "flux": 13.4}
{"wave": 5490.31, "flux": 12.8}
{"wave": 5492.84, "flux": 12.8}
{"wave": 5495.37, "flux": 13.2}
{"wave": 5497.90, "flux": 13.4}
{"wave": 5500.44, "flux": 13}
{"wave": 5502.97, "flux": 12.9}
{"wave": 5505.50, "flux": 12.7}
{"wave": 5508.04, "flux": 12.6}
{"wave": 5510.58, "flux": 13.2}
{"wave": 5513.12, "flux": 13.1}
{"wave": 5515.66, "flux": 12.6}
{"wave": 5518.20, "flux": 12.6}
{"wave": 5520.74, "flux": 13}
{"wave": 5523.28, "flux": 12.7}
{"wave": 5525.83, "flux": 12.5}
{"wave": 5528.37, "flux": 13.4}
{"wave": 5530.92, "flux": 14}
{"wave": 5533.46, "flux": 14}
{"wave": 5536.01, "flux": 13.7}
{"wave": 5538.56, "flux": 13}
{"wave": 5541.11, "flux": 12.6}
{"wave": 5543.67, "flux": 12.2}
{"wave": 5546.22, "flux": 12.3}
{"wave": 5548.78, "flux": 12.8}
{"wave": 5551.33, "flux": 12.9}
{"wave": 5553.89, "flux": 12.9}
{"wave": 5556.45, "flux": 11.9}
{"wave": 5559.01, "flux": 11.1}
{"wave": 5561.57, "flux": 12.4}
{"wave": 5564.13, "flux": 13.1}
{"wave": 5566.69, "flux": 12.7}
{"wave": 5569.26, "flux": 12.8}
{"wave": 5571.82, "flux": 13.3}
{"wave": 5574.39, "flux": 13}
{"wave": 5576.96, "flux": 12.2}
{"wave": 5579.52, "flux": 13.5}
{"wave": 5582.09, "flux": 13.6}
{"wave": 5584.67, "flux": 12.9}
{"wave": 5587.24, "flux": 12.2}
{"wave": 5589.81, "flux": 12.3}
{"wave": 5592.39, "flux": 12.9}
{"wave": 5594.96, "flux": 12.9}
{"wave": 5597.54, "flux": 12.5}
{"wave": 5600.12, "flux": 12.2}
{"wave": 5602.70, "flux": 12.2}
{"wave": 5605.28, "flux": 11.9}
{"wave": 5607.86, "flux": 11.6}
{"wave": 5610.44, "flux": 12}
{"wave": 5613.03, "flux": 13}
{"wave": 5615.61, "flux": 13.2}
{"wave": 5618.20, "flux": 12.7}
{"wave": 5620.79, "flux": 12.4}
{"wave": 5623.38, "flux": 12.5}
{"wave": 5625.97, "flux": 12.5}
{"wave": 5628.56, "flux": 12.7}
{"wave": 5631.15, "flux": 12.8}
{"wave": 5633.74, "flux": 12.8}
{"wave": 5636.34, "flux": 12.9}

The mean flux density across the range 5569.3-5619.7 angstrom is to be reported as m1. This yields 12.6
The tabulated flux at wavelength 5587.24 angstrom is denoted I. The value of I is 12.2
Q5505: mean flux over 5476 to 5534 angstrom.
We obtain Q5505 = 13.1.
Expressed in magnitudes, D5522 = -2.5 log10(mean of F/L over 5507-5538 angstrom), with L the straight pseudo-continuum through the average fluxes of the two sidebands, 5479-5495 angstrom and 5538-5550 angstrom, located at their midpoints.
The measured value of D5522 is -0.03 mag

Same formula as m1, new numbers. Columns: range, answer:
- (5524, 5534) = 13.4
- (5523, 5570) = 12.8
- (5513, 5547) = 13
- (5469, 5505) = 13.1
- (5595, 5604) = 12.4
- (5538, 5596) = 12.7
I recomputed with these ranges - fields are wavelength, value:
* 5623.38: 12.5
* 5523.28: 12.7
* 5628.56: 12.7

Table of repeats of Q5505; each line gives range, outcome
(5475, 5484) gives 13.2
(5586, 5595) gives 12.5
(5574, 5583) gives 13.1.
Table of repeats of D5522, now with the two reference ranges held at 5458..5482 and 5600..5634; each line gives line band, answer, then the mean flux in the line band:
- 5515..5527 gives 0.01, 12.7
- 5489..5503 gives -0.01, 13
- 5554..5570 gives 0.03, 12.4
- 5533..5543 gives -0.03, 13.2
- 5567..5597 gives -0.02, 12.9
